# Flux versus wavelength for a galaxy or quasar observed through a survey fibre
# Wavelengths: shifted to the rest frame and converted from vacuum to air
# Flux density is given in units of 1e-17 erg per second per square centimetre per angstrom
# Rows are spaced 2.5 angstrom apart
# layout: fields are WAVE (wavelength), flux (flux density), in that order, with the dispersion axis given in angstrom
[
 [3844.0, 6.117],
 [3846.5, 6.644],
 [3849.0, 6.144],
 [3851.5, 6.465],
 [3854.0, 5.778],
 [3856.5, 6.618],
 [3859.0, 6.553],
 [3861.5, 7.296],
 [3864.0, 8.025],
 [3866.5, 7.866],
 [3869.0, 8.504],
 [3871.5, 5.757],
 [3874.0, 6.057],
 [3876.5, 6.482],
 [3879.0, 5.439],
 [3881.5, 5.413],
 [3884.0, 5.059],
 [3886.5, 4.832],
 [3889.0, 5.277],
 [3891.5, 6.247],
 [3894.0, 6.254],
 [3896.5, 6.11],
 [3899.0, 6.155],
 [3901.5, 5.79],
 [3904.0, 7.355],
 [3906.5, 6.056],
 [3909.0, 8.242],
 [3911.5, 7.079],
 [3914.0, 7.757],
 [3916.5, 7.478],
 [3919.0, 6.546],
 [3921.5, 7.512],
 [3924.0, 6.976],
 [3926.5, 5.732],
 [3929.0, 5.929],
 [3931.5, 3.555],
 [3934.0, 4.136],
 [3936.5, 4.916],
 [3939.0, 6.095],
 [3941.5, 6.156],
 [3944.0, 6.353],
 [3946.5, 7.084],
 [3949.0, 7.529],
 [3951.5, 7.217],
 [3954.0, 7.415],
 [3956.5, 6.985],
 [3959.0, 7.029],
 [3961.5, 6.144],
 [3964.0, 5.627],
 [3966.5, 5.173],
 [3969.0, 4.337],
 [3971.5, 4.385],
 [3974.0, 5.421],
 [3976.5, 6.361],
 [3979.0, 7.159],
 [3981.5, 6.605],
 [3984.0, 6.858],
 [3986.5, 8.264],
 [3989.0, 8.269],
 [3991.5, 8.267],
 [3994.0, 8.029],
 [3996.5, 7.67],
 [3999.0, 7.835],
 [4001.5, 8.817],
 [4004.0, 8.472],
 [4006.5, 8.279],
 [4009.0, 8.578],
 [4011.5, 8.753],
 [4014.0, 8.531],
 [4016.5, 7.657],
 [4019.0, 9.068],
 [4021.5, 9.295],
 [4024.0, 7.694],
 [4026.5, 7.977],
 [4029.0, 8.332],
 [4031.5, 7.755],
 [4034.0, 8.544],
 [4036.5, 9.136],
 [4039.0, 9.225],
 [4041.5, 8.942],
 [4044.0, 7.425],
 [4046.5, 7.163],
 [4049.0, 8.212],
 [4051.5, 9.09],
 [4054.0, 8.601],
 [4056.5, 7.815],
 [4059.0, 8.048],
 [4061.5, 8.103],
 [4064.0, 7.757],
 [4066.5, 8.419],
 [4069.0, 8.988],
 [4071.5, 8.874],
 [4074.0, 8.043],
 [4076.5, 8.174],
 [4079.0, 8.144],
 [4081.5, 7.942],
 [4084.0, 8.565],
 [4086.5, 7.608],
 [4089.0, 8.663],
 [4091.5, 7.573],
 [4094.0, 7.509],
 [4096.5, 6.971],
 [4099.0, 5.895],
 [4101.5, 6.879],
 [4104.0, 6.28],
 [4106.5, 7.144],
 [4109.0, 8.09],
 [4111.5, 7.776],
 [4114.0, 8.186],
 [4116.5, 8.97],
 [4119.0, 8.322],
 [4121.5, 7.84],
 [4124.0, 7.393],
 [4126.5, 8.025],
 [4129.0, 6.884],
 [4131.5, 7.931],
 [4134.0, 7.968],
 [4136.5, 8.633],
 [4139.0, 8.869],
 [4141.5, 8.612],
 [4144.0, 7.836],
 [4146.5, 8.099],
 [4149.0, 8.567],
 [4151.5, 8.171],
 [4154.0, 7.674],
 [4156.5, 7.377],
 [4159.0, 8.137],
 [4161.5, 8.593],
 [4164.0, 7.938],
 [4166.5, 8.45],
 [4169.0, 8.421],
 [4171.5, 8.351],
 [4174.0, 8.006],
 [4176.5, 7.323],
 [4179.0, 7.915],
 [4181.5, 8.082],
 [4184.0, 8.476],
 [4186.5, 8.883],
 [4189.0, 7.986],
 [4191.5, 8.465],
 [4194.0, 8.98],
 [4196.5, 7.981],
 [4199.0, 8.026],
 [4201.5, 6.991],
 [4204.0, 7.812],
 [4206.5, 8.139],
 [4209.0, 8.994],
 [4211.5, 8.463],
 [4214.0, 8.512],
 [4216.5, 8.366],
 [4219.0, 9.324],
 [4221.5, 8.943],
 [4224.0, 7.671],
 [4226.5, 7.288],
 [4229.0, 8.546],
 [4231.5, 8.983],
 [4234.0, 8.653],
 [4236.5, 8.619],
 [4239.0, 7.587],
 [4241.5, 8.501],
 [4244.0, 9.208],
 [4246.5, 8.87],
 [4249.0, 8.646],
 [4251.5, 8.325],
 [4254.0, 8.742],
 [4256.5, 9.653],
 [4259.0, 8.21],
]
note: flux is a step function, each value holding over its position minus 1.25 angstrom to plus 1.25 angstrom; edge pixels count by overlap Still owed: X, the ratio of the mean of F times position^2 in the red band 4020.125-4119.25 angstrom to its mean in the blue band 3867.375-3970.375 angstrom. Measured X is 1.39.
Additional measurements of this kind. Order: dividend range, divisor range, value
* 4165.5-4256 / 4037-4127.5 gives 1.12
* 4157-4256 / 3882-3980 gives 1.55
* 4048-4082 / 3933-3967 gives 1.39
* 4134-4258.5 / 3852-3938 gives 1.53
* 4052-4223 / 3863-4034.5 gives 1.29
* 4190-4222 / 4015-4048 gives 1.09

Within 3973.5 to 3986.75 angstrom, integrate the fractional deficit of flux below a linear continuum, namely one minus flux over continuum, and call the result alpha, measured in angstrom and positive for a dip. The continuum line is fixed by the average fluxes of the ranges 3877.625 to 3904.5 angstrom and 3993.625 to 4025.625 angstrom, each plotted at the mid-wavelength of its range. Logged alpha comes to 1.7 angstrom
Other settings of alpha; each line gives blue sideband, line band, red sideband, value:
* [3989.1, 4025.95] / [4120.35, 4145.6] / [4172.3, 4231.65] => 0.8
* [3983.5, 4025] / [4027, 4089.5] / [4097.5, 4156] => -1.7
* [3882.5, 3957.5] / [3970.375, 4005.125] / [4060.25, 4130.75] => -2.1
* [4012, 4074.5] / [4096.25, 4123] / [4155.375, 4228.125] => 2.5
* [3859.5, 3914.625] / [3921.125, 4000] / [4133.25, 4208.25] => 5.4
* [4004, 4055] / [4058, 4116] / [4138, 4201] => 3.5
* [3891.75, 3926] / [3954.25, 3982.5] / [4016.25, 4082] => 5.6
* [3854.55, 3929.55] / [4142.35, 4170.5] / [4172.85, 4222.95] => -0.3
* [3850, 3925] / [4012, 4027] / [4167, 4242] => -2.3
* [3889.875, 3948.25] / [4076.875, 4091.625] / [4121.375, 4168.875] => -1.0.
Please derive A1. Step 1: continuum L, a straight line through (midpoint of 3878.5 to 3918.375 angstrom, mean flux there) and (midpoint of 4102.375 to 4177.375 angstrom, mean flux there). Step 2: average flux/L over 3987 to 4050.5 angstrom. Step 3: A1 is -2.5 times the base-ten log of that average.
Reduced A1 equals -0.17 mag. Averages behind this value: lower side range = 6.3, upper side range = 7.99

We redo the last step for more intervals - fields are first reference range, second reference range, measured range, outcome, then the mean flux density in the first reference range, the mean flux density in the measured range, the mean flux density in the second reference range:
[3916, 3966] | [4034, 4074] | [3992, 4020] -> -0.11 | 6.29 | 8.33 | 8.38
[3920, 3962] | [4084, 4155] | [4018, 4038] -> -0.20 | 6.28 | 8.48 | 7.81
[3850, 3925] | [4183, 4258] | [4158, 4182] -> 0.01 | 6.56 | 8.12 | 8.45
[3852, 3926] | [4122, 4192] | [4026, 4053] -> -0.13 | 6.56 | 8.36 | 8.1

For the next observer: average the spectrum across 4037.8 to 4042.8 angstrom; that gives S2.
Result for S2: 9.07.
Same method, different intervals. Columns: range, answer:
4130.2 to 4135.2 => 7.94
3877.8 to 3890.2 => 5.2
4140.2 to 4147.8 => 8.19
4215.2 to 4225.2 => 8.58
